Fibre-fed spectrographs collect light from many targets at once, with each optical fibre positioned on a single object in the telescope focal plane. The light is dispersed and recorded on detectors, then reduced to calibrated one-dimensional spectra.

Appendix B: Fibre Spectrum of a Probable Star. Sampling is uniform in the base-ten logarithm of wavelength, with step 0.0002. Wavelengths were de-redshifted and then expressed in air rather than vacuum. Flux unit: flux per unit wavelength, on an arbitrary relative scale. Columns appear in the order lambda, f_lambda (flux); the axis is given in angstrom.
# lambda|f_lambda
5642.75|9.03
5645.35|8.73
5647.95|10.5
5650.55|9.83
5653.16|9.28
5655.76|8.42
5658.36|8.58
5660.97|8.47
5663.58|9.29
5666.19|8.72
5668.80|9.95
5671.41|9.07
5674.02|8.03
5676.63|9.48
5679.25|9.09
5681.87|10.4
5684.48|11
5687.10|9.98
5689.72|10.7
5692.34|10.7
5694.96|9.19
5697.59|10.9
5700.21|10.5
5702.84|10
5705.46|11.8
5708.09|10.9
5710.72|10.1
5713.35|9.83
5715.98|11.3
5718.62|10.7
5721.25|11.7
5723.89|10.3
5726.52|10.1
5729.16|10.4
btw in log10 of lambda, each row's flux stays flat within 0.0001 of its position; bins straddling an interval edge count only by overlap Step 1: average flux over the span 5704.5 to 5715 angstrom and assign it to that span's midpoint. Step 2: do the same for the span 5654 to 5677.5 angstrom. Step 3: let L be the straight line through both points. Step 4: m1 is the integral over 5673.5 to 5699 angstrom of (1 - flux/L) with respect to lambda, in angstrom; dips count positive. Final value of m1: -0.8 angstrom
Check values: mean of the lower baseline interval 8.89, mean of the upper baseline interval 10.6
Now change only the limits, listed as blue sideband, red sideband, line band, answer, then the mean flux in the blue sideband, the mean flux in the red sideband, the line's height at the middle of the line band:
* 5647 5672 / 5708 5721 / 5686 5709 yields -0.75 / 9.2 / 10.6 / 10.2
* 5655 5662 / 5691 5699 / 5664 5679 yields 0.09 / 8.5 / 10.3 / 9.13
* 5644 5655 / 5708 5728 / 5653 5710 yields 1.56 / 9.52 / 10.6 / 10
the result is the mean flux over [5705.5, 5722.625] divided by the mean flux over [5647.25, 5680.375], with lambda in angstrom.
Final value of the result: 1.19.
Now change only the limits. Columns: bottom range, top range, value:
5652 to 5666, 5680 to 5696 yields 1.17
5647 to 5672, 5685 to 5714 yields 1.14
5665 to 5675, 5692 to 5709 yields 1.18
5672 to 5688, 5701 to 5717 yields 1.10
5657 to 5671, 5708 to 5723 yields 1.19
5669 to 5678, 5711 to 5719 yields 1.17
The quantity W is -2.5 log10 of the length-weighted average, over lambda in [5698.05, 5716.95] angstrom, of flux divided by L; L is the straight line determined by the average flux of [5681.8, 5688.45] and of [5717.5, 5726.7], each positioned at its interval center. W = 0.003 mag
